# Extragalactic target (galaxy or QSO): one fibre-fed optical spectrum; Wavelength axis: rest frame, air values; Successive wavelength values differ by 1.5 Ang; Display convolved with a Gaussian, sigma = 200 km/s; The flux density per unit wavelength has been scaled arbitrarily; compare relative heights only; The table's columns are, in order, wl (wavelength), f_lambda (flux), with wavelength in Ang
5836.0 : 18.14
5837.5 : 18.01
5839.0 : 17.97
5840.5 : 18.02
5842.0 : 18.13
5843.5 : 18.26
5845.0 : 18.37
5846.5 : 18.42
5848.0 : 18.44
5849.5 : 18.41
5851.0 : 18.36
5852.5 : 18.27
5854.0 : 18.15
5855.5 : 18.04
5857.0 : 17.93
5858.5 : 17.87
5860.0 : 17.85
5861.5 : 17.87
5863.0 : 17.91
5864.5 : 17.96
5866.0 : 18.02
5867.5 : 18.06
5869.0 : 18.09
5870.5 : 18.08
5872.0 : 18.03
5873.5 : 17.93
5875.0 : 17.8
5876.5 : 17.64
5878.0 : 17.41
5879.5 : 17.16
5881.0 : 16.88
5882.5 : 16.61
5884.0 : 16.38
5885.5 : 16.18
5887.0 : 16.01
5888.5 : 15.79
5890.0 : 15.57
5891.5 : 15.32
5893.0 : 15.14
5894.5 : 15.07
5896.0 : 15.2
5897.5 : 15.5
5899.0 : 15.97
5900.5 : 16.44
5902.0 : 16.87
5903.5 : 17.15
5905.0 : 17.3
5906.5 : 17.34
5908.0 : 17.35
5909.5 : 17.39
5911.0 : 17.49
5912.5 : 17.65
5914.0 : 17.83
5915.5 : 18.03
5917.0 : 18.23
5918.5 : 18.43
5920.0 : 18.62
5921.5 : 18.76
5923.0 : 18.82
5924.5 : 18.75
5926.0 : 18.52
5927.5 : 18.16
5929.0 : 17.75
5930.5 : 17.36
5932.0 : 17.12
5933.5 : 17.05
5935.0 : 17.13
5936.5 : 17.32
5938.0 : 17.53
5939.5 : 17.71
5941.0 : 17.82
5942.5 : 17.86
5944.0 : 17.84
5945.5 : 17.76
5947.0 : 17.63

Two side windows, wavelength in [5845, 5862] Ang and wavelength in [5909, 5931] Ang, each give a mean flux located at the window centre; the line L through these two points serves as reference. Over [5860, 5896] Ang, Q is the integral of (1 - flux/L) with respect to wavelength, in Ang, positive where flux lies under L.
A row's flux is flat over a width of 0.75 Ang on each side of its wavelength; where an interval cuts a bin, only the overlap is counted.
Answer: 2.33 Ang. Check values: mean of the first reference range 18.2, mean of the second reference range 18.1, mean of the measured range 17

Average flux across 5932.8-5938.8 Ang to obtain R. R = 17.3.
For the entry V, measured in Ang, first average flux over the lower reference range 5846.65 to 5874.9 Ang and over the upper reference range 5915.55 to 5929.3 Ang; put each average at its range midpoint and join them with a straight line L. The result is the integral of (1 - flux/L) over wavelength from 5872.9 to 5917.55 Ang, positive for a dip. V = 3.8 Ang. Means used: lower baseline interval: 18.1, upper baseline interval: 18.5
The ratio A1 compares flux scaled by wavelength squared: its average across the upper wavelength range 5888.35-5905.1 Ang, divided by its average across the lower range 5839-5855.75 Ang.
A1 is 0.89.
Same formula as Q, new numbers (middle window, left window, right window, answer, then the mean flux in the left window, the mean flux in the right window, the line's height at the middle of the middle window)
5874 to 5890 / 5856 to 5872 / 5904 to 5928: 1.1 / 18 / 18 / 18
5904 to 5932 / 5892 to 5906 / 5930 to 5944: -2.0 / 16.1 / 17.5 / 16.8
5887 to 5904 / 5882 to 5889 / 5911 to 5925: 1.0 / 16.2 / 18.3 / 16.8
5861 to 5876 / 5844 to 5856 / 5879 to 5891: -0.6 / 18.3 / 16.3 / 17.2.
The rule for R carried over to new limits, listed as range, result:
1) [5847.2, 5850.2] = 18.4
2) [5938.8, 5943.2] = 17.8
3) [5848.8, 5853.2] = 18.3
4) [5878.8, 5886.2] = 16.6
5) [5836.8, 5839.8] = 18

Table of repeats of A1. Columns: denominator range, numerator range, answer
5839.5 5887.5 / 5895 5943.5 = 1.00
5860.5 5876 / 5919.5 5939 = 1.02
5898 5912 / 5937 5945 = 1.06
